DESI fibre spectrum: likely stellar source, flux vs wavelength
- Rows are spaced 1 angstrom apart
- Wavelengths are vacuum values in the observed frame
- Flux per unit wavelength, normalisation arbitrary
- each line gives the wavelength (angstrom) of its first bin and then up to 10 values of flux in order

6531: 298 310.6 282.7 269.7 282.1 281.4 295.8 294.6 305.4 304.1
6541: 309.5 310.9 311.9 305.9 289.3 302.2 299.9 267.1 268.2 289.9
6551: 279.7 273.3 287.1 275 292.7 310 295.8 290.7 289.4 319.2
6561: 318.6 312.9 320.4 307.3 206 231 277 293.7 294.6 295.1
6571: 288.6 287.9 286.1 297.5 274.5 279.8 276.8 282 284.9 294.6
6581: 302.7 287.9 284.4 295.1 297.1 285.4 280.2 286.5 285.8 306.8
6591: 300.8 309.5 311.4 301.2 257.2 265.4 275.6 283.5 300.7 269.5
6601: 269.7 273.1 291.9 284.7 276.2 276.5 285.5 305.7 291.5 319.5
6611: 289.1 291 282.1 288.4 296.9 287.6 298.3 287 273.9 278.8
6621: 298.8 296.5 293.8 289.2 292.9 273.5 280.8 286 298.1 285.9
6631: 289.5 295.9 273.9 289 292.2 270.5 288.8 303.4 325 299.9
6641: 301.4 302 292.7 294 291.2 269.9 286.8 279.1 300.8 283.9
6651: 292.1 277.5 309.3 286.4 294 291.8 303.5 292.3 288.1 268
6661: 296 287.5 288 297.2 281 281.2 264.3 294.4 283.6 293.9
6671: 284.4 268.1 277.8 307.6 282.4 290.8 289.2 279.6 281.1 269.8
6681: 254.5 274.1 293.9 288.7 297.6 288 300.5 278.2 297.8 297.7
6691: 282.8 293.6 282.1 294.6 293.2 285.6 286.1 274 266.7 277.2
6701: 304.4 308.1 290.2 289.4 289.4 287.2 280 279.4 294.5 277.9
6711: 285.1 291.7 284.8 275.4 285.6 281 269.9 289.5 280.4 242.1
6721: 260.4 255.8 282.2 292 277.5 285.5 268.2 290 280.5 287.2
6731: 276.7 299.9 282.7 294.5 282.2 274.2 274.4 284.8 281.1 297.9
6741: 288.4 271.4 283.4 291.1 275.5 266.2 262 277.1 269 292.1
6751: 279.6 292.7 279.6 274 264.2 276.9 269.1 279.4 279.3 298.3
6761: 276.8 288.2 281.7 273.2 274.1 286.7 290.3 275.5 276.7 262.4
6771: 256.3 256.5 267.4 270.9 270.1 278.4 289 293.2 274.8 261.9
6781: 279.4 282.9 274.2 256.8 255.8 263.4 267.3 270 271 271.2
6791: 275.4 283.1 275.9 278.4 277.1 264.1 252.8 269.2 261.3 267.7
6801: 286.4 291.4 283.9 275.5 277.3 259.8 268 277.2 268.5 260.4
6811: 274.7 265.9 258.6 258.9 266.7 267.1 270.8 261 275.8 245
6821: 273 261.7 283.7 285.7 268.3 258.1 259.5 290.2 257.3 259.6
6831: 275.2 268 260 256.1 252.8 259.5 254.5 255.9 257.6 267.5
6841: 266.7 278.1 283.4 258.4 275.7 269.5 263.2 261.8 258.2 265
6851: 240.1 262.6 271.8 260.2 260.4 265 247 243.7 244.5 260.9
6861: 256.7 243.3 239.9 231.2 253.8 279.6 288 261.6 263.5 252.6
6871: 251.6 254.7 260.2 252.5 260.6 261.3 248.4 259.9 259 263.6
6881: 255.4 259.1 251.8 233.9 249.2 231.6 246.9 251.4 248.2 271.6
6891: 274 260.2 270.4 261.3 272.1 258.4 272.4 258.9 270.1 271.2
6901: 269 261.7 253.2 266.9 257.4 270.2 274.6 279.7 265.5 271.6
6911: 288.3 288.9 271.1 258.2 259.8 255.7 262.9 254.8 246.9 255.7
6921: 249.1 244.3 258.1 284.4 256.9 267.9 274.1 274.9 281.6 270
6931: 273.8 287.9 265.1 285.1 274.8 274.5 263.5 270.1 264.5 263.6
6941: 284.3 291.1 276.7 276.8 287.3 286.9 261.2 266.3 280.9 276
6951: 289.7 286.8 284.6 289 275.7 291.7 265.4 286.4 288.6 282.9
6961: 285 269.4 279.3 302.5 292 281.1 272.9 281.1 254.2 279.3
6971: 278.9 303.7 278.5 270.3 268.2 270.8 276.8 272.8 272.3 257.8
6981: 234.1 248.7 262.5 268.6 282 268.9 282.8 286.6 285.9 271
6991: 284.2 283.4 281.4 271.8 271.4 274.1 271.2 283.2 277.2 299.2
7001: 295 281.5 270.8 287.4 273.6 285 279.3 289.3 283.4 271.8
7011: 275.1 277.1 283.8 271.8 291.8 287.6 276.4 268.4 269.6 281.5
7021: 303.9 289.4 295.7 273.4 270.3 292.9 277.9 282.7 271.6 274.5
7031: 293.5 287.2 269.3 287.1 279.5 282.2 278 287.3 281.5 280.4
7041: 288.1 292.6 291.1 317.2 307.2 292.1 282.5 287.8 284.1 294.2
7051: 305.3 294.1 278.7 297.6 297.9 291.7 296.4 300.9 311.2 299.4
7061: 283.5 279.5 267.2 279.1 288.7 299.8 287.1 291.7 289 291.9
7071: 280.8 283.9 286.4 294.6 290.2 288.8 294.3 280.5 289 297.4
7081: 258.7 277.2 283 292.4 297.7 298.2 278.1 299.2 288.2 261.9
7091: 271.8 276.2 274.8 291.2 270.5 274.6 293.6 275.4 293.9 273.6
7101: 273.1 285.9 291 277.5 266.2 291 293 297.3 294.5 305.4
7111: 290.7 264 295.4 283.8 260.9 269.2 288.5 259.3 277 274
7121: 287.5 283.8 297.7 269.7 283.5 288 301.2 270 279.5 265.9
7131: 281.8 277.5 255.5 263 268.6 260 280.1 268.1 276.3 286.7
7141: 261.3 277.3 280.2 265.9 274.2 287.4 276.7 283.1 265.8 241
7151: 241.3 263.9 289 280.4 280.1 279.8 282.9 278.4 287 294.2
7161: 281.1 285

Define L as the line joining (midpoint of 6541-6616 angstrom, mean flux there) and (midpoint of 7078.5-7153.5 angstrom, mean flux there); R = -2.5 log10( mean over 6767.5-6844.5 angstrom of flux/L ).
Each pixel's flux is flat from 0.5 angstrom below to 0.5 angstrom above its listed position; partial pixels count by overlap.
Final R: 0.06 mag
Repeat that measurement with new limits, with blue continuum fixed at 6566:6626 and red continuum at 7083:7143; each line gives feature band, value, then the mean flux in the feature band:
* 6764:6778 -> 0.04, 274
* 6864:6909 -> 0.09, 260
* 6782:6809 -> 0.05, 271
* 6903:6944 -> 0.06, 269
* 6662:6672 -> 0.01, 285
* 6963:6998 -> 0.03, 275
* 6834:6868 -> 0.10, 260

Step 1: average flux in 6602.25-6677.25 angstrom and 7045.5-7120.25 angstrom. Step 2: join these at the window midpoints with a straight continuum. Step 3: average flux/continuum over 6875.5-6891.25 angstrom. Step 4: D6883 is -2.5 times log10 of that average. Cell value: 0.13 mag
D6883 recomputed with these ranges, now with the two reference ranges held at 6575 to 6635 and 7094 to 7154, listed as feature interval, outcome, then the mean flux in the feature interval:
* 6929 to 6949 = 0.02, 275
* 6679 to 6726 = 0.01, 283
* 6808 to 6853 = 0.07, 265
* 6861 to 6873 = 0.11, 257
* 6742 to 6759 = 0.03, 277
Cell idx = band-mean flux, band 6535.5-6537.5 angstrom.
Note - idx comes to 289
